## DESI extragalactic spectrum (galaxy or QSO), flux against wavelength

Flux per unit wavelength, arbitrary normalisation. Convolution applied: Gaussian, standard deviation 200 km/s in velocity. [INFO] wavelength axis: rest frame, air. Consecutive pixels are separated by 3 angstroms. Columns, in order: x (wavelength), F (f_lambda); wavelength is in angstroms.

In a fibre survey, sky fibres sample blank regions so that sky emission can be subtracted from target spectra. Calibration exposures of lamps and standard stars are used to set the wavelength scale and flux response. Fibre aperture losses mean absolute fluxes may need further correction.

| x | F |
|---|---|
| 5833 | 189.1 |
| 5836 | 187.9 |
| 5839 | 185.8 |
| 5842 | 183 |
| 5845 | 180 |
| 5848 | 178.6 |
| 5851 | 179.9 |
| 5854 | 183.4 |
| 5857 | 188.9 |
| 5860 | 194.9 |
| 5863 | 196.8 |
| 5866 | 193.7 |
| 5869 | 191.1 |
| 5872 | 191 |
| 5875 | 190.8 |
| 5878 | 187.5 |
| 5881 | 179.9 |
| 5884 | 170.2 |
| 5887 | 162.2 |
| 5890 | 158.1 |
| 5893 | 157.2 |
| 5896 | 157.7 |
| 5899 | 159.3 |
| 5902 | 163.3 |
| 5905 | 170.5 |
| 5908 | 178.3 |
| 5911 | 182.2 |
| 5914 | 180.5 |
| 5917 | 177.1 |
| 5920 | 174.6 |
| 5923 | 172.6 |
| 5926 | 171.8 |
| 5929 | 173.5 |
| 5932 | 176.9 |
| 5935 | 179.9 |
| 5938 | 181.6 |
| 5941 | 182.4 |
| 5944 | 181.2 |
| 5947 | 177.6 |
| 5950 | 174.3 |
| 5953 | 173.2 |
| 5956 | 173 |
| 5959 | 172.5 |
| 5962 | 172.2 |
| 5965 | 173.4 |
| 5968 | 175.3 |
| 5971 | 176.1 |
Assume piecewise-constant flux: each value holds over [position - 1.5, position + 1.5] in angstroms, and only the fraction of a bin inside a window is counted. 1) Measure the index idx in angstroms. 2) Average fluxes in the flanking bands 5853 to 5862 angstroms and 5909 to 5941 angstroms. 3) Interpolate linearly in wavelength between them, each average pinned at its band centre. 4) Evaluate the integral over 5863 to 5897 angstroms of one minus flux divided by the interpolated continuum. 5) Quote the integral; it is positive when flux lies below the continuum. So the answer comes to 1.5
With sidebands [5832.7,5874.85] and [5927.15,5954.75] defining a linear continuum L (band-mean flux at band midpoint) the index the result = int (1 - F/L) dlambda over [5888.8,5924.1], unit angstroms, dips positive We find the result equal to 2.4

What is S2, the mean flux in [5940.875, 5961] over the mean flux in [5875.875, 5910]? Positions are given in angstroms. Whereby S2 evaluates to 1.04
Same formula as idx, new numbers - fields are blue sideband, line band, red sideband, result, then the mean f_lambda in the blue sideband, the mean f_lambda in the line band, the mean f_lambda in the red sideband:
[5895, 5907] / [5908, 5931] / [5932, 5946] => -0.6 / 164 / 176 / 181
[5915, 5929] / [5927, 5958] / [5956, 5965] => -0.7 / 174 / 177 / 173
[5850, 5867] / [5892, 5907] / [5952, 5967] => 1.7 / 190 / 162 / 173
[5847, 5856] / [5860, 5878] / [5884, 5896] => -2.2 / 181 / 192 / 160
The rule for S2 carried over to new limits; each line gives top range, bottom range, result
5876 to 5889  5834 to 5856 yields 0.96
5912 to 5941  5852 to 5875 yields 0.93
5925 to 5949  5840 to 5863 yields 0.96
